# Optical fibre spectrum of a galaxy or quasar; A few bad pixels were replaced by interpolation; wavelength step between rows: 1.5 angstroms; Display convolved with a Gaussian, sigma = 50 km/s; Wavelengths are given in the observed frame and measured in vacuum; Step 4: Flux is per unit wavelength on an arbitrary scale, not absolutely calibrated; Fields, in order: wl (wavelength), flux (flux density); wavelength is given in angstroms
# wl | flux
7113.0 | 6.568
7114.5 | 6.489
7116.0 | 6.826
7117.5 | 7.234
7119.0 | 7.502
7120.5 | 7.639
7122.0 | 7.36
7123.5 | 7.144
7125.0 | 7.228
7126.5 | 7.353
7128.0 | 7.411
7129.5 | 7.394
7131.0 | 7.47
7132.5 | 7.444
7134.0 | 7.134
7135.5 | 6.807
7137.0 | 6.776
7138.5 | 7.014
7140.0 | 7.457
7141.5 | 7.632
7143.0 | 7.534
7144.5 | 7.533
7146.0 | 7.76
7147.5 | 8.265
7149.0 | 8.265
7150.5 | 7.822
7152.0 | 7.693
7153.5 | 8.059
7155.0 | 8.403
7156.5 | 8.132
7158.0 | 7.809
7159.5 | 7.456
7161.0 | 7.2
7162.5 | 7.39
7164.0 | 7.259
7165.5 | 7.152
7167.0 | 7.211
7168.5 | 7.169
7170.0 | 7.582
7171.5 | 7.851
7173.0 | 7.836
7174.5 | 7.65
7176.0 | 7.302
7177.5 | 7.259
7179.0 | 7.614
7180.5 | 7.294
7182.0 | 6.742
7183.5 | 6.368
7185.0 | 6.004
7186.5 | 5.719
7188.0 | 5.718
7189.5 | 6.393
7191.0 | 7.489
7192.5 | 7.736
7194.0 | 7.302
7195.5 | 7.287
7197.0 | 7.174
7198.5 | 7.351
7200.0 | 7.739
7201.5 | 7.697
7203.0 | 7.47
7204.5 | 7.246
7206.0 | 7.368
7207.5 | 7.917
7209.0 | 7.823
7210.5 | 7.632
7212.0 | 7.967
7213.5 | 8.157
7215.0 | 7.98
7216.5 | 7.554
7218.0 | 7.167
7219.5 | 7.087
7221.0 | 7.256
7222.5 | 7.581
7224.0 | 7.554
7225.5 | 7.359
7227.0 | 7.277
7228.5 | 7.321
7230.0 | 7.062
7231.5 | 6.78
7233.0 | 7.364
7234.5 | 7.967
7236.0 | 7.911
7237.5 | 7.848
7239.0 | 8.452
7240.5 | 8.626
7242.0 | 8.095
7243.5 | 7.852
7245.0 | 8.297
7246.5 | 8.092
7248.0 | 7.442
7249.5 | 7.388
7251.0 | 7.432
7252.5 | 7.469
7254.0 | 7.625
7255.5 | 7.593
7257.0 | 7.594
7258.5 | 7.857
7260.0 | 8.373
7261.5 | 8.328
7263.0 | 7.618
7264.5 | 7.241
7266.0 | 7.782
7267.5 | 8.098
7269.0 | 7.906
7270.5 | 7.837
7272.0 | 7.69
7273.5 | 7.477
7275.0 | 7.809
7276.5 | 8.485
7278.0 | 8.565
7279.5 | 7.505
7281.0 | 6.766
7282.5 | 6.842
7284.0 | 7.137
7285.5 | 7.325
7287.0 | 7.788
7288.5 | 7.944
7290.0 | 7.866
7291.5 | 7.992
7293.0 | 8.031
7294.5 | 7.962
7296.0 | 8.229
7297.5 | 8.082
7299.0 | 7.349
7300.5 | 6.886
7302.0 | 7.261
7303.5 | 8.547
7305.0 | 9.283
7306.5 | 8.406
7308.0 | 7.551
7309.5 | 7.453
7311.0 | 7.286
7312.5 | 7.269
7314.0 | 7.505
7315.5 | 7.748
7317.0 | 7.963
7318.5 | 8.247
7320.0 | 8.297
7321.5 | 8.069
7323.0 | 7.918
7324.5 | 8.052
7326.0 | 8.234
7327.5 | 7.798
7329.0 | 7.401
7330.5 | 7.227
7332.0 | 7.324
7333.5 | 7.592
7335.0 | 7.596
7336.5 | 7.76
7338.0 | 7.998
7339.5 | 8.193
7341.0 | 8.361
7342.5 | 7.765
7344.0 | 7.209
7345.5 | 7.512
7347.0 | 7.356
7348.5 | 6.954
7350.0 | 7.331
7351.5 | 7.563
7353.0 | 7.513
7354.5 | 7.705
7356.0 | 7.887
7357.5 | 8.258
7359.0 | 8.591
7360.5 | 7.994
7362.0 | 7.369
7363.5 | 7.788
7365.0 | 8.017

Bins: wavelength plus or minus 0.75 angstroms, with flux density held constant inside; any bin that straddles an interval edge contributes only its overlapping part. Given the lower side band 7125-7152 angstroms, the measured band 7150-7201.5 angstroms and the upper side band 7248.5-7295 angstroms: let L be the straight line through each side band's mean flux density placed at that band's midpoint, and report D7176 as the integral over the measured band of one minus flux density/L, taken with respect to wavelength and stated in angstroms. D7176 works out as 1.6 angstroms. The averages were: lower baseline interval 7.47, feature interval 7.3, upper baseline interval 7.72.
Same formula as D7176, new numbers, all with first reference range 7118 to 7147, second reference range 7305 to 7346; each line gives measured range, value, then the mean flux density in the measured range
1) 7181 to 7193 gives 1.6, 6.51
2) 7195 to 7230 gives 0.1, 7.51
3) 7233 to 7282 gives -1.2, 7.83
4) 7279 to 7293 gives 0.4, 7.49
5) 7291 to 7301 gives -0.1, 7.81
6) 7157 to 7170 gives 0.1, 7.36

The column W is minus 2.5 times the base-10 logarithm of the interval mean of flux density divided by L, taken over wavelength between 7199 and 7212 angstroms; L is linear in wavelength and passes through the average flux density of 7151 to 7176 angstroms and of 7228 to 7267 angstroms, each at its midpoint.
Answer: 0.008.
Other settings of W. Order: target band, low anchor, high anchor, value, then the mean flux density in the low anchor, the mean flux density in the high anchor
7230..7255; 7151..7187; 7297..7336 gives -0.03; 7.35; 7.78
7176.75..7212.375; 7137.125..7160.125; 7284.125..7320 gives 0.09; 7.76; 7.82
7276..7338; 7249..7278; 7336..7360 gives 0.00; 7.79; 7.75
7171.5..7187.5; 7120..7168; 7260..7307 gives 0.09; 7.5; 7.81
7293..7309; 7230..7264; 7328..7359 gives -0.03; 7.8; 7.65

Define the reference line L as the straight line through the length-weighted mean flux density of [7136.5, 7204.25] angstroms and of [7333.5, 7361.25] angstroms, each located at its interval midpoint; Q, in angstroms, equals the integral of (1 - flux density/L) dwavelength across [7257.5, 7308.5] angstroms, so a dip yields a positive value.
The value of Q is -1.4 angstroms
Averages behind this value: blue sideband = 7.37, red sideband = 7.75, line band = 7.82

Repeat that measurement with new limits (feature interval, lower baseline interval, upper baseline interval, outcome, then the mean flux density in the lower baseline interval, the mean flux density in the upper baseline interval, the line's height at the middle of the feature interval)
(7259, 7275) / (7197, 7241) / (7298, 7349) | -0.4 angstroms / 7.59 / 7.75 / 7.66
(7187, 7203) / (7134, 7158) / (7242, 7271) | 1.1 angstroms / 7.66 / 7.79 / 7.72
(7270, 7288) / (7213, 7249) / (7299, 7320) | 0.3 angstroms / 7.66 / 7.8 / 7.75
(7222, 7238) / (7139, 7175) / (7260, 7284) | 0.5 angstroms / 7.67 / 7.73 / 7.71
